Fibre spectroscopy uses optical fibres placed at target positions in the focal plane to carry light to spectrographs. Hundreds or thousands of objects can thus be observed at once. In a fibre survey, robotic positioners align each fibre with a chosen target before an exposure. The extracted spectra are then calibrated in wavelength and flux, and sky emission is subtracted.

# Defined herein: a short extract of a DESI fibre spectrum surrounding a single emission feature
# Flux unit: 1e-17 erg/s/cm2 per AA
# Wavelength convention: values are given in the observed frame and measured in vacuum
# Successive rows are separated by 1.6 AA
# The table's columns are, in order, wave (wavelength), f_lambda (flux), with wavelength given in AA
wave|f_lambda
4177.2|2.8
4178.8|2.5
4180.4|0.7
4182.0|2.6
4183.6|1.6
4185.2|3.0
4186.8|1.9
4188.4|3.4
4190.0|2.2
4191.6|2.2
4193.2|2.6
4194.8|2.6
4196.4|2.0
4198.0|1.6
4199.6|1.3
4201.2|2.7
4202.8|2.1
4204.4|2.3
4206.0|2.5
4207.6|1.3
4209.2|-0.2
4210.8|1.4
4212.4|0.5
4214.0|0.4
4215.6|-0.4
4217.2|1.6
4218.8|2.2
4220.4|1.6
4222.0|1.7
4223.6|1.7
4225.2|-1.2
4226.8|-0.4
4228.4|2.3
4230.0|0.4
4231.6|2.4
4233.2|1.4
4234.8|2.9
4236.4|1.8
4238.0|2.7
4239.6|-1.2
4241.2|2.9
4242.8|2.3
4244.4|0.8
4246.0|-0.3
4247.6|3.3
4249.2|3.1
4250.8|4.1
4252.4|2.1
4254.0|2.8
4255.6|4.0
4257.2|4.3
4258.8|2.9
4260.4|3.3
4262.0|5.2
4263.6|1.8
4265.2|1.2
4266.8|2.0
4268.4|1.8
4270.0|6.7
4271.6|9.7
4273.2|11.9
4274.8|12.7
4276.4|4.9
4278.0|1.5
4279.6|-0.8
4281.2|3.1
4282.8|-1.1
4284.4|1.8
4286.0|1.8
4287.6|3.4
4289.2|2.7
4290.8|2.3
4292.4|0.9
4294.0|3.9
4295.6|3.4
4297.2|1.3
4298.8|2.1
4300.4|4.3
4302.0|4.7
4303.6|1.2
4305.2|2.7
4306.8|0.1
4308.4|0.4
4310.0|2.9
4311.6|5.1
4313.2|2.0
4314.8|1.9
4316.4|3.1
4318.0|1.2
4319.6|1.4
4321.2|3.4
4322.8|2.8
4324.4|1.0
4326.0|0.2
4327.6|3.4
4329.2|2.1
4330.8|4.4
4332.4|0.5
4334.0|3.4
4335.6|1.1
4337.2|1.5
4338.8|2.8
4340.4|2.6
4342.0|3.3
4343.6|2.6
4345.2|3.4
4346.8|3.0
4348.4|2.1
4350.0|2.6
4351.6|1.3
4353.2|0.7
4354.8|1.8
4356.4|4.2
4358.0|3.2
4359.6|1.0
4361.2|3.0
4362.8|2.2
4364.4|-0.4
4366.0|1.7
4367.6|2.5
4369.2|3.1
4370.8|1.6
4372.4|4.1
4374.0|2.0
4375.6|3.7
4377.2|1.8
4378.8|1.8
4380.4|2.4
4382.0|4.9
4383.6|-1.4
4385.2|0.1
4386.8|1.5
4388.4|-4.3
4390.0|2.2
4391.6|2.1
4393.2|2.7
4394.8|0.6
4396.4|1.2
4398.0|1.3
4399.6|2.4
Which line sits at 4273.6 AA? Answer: [O II] 3727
